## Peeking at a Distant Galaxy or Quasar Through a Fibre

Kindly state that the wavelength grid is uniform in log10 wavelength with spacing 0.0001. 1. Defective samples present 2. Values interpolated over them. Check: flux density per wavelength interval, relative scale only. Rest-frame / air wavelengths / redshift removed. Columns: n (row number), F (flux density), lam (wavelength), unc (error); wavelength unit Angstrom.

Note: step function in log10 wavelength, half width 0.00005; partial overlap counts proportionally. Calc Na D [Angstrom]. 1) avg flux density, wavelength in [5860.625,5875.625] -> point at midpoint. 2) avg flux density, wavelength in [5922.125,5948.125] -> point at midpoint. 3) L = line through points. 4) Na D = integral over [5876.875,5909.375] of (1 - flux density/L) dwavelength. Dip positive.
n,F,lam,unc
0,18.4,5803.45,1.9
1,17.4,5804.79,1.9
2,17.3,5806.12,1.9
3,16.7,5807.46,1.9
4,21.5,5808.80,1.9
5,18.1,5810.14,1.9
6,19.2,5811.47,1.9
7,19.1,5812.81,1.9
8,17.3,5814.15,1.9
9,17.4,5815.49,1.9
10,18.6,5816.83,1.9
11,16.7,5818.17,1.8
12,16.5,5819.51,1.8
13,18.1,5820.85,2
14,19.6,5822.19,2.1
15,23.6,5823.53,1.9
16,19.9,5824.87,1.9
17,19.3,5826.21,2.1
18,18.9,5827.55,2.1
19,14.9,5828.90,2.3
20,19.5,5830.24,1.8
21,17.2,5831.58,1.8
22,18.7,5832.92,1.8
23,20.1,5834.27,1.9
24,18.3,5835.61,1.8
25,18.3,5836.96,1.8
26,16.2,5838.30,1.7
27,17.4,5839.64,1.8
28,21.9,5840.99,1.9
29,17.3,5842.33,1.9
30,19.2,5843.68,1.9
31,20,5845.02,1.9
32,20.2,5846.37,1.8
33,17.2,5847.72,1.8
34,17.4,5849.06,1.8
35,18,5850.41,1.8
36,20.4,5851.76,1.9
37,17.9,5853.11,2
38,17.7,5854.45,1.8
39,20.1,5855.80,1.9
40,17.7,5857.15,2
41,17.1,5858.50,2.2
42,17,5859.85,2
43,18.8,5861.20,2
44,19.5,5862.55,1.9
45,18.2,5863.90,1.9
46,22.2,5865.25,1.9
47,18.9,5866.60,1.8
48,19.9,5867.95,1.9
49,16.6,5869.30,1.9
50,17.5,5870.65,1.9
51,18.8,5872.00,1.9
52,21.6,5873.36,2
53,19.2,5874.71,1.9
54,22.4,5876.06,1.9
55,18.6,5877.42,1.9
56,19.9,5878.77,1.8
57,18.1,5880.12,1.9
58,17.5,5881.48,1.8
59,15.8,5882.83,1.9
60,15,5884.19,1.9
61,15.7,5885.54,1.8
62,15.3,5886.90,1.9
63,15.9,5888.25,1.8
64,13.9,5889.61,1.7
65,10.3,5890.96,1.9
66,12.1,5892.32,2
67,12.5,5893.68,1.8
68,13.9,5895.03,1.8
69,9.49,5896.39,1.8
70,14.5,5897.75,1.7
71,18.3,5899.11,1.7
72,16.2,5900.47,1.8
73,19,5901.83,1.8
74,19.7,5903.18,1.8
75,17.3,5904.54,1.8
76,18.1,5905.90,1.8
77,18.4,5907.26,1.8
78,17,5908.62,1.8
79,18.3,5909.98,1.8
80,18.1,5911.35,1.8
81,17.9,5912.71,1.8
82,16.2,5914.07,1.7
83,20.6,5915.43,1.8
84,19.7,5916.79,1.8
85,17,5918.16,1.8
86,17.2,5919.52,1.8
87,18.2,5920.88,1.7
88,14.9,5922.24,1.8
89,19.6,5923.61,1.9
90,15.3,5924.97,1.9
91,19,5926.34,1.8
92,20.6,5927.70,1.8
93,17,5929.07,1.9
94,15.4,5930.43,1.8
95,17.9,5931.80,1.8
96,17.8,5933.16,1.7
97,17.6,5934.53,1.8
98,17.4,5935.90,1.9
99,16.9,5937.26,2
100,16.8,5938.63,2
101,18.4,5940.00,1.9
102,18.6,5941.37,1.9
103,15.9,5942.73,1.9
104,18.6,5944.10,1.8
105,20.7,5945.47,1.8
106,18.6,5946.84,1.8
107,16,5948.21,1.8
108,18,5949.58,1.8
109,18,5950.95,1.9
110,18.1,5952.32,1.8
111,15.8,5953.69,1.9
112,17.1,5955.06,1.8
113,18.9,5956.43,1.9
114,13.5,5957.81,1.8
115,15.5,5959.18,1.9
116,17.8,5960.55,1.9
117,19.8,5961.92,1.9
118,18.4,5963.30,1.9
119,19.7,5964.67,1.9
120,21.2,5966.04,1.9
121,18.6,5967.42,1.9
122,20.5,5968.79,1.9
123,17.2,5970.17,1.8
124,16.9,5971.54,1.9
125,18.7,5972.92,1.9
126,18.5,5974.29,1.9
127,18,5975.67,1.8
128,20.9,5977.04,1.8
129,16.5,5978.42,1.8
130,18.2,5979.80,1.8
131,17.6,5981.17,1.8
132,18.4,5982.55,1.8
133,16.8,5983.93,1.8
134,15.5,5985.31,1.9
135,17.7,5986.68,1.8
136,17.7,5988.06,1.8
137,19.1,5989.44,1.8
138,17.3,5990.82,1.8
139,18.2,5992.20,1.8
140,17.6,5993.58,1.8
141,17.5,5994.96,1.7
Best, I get 4.8 Angstrom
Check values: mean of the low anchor 19.3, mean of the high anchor 17.8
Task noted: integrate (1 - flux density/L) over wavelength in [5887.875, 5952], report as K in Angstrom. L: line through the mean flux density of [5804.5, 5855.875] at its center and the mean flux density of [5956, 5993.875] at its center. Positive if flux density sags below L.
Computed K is 4.23 Angstrom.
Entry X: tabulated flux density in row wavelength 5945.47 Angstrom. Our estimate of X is 20.7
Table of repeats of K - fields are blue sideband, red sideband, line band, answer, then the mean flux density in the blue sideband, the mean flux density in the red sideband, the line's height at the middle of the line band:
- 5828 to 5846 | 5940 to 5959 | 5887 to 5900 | 3.18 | 18.4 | 17.5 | 18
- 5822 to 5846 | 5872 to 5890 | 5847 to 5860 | 0.22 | 18.9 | 17.7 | 18.4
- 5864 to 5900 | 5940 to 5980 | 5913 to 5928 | -0.50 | 16.7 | 18.1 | 17.4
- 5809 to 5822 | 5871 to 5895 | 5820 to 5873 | -4.07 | 18.1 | 16.6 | 17.4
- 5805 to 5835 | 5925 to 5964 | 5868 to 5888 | 0.10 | 18.5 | 17.6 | 18.1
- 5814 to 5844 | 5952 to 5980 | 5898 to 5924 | 0.48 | 18.5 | 18.1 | 18.2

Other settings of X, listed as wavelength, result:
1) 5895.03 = 13.9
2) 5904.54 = 17.3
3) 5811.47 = 19.2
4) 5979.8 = 18.2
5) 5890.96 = 10.3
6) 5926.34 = 19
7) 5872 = 18.8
